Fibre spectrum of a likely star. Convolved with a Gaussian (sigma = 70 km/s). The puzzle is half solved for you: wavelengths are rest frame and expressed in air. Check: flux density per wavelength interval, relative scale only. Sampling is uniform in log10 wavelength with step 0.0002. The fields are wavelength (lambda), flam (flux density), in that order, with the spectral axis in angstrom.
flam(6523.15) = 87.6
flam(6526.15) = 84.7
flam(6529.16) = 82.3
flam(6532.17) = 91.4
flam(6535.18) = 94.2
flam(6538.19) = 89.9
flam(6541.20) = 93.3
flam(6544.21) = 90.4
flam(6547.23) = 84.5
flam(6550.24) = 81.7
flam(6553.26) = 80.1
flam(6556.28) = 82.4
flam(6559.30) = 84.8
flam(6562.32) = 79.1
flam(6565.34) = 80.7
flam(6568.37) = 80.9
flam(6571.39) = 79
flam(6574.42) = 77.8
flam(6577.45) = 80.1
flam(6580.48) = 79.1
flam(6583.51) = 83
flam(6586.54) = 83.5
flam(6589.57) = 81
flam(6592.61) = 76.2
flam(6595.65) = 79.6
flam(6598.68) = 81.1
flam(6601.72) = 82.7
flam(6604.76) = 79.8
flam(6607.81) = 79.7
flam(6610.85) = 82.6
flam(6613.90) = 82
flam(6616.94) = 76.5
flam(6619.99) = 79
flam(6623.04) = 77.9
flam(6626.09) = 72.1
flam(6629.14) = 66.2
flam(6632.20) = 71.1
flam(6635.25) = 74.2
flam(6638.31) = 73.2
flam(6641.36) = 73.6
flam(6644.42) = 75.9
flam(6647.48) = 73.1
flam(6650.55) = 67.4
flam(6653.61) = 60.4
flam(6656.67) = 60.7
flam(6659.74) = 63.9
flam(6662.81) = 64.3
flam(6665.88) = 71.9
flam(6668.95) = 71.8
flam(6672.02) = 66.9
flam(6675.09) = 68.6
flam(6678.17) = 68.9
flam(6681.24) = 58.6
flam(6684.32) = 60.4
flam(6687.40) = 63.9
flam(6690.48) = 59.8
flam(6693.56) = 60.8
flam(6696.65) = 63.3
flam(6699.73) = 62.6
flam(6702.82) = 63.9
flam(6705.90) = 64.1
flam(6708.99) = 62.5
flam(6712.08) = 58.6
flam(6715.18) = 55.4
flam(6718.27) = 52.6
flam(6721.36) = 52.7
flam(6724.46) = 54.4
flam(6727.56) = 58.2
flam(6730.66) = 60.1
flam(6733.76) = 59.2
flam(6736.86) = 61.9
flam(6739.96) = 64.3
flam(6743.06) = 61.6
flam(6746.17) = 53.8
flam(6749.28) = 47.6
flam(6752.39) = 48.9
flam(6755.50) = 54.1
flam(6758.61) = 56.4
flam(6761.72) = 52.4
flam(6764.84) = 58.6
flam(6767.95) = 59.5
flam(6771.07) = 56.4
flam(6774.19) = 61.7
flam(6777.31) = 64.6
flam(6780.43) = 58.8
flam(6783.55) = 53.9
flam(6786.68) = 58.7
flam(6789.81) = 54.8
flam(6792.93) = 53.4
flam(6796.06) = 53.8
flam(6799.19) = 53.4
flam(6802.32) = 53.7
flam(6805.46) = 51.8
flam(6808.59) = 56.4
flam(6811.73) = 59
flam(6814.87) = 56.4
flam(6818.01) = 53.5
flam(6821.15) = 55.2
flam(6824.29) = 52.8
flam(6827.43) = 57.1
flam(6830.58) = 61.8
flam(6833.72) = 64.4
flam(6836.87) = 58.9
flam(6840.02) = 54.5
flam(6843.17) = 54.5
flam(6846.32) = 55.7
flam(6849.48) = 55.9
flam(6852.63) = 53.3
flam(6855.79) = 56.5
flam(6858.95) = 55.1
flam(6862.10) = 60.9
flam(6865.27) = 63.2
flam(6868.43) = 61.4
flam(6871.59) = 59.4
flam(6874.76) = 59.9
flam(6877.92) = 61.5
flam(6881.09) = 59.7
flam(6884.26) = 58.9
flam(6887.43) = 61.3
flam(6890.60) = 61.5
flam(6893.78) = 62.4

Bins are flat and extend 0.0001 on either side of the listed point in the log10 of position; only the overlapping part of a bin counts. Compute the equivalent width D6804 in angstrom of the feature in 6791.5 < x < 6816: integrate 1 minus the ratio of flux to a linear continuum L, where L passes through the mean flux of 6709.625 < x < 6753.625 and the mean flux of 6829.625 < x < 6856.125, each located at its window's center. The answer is 1.0 angstrom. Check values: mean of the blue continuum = 56.6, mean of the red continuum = 57.2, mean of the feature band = 54.7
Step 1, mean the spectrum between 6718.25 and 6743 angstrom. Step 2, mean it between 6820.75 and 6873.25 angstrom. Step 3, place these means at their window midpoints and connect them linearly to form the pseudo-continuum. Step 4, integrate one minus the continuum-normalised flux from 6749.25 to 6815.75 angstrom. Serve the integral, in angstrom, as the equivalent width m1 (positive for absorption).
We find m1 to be 2.7 angstrom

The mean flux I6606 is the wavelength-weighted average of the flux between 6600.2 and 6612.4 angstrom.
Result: 81.1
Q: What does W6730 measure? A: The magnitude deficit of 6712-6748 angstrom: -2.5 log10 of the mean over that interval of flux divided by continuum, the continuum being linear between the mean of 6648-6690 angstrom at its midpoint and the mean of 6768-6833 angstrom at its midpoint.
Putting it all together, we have 0.07 mag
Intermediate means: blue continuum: 65.3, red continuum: 56.5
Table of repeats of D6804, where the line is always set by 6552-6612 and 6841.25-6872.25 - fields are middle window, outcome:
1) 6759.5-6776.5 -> 1.8 angstrom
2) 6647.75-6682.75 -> 3.6 angstrom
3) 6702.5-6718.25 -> 2.3 angstrom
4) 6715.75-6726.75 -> 2.4 angstrom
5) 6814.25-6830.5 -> 1.3 angstrom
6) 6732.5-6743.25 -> 0.9 angstrom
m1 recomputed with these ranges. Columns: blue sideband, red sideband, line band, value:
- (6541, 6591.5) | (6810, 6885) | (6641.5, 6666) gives 2.4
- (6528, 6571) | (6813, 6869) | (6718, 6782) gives 8.5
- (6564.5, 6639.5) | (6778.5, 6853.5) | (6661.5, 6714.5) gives 4.1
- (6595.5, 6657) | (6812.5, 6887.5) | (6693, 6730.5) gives 5.1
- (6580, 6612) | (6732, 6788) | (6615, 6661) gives 2.3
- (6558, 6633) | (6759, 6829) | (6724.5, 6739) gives 0.9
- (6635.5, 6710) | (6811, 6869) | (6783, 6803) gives 1.7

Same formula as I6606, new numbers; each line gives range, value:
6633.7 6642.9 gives 73.7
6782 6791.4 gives 55.8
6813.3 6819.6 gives 54.9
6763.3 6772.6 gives 58.2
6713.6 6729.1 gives 54.6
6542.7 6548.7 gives 87.4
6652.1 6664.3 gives 62.3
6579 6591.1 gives 81.7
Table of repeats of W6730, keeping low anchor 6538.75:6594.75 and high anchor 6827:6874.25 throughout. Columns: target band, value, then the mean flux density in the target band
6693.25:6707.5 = 0.13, 63.1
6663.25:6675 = 0.06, 69.5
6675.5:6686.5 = 0.15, 63.3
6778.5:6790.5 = 0.12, 56.9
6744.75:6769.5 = 0.22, 53.9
